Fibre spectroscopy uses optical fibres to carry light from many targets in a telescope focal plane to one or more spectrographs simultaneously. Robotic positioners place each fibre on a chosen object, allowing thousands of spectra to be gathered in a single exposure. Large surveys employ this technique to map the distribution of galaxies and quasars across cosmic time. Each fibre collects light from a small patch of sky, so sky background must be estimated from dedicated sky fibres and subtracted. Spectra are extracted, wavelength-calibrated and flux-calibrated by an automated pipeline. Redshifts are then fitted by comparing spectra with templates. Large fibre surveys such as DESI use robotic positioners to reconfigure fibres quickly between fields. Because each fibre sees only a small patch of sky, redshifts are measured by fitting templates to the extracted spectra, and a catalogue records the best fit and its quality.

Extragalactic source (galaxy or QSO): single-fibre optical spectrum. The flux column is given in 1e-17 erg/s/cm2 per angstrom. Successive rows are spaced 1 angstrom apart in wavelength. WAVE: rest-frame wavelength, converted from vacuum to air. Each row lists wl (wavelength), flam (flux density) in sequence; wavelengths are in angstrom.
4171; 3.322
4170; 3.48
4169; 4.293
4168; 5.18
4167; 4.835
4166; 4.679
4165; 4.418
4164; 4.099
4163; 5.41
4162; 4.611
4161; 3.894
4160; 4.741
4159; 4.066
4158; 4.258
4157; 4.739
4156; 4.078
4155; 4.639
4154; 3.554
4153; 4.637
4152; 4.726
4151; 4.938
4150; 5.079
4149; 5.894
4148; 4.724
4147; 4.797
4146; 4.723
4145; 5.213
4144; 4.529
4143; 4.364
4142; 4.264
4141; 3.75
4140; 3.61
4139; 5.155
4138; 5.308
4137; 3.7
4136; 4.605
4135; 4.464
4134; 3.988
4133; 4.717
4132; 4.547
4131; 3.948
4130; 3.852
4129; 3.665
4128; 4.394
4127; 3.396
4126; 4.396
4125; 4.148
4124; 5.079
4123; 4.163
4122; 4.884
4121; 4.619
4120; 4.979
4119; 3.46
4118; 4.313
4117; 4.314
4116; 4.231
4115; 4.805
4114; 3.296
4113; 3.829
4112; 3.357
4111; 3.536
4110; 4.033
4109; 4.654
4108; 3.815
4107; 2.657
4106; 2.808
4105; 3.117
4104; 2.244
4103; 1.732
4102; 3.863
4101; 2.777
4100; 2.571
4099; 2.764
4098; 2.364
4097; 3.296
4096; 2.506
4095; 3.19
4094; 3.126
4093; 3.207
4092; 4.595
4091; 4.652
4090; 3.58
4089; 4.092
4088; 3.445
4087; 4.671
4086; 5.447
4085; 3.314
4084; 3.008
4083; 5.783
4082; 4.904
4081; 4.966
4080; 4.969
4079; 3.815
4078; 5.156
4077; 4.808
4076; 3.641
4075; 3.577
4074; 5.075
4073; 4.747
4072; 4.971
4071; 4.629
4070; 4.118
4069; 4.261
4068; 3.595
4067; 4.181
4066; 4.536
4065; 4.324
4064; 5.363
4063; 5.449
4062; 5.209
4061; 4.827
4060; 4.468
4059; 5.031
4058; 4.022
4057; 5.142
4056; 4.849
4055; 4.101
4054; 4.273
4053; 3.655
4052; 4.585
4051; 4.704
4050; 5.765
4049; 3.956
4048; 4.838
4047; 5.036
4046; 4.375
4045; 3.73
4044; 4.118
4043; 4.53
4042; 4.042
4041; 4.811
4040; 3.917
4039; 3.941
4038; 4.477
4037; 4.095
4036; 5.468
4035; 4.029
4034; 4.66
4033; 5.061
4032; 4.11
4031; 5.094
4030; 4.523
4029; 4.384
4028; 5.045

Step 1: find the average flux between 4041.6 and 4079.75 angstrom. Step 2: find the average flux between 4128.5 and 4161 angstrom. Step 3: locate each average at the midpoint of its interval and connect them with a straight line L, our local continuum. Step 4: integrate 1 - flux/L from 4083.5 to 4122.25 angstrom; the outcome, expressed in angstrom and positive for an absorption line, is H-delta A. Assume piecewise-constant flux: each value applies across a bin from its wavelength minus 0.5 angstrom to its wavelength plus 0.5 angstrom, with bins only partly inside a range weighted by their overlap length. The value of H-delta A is 7.6 angstrom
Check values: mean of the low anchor 4.52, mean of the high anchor 4.47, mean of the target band 3.61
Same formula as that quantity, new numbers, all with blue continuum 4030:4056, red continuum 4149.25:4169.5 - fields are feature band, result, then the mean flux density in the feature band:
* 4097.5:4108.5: 4.2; 2.79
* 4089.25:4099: 2.4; 3.38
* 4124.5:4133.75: 0.9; 4.11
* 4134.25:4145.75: 0.2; 4.45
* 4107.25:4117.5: 1.3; 3.95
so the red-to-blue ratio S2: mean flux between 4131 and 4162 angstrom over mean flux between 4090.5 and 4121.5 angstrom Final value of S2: 1.3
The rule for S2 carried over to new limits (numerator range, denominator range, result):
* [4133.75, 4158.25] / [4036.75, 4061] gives 1.02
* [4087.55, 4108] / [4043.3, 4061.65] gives 0.69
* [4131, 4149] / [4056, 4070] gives 0.98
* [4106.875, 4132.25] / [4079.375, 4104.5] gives 1.13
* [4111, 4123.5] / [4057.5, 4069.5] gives 0.90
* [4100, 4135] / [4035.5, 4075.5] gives 0.85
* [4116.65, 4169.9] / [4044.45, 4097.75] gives 1.02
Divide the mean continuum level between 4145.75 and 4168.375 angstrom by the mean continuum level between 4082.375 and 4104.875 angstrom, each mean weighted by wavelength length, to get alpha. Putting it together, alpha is 1.34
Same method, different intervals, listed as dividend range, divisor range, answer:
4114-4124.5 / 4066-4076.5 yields 1.03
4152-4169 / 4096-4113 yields 1.45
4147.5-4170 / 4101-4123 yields 1.23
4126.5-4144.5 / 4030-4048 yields 0.95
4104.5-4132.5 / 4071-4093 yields 0.91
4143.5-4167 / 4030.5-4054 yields 1.04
